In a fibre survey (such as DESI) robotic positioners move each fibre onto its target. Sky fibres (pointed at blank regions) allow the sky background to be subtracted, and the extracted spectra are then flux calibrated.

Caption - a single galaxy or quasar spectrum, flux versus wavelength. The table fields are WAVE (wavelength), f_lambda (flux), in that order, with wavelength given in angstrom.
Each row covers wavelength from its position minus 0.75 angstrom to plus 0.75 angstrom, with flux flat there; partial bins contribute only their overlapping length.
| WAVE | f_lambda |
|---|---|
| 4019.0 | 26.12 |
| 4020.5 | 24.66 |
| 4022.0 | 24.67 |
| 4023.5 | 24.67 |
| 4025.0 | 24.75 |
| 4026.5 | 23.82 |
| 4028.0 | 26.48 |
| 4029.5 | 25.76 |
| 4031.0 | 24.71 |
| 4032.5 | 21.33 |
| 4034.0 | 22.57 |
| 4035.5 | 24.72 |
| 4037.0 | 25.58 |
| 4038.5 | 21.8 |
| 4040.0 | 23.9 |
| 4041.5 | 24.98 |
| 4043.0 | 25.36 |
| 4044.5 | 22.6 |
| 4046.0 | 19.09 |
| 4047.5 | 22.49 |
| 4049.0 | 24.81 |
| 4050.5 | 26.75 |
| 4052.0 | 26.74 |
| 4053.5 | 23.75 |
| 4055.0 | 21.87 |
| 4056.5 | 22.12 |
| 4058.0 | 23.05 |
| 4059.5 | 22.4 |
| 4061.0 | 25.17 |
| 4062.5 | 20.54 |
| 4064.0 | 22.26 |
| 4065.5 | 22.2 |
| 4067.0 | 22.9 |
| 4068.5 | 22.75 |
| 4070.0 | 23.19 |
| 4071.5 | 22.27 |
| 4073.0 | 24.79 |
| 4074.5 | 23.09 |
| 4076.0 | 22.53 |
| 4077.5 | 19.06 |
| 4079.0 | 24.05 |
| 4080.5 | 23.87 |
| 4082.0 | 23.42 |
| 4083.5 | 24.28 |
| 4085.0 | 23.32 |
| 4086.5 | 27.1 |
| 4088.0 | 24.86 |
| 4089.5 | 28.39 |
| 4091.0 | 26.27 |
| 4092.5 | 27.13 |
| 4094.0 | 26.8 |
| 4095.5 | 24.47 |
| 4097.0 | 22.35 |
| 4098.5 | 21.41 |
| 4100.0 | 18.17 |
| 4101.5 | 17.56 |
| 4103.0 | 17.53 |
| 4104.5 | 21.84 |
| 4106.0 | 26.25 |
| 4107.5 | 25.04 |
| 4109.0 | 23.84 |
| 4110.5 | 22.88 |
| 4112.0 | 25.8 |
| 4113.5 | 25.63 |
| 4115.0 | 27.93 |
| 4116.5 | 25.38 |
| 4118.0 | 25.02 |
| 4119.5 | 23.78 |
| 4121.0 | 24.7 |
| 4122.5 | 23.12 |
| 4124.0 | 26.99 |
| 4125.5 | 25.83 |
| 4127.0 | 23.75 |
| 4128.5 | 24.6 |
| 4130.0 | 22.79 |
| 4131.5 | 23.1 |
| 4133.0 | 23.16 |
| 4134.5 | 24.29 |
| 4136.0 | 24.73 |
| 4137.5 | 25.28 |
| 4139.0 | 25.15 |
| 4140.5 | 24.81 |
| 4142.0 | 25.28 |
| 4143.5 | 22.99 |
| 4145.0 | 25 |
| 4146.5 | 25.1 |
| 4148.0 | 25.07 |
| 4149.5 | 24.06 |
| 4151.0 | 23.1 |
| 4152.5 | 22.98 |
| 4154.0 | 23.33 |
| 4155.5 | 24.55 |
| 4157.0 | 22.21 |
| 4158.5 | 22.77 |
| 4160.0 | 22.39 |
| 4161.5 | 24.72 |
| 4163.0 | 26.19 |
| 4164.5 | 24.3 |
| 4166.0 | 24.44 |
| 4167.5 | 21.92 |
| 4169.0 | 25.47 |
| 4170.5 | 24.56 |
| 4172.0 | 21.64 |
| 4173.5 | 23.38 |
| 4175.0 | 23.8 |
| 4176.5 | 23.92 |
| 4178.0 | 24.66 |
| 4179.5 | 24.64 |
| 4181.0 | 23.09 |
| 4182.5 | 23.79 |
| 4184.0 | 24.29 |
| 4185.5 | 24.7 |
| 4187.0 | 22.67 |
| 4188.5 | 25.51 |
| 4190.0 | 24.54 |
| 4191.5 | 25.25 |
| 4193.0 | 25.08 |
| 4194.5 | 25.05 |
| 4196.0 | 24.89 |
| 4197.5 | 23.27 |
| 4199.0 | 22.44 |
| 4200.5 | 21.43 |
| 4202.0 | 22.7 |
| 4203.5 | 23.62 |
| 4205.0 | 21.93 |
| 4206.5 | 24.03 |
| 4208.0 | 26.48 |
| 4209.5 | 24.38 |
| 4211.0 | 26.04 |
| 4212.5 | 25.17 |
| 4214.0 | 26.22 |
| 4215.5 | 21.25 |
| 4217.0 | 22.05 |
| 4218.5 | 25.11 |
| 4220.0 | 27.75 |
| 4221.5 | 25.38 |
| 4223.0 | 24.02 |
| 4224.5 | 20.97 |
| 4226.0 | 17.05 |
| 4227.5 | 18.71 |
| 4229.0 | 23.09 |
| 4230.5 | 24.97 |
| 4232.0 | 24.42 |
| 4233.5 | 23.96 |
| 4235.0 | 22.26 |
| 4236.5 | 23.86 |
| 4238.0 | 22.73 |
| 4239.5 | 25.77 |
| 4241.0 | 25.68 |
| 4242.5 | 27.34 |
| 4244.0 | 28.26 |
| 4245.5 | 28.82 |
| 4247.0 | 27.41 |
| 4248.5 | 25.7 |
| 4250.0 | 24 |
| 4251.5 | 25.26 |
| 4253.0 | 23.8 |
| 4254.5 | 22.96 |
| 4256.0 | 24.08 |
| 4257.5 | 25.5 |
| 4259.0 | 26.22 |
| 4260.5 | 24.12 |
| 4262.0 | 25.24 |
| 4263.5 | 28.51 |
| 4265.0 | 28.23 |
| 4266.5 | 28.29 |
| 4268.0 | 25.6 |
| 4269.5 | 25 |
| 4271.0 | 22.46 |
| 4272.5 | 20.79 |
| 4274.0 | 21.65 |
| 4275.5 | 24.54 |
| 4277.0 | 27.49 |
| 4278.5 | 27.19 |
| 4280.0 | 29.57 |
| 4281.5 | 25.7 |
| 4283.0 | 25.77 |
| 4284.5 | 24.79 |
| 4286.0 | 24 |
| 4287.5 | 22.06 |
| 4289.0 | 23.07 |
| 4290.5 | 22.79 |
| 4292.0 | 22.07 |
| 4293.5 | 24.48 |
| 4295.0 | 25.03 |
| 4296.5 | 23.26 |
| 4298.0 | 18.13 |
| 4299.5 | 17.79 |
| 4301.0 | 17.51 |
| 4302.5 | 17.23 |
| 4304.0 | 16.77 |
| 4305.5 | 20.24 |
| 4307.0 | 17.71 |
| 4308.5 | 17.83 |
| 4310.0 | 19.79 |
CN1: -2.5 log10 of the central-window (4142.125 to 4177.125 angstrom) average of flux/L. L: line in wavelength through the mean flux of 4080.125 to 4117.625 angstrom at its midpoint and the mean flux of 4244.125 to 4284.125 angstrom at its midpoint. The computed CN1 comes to 0.03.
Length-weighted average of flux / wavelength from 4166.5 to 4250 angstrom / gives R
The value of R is 24.1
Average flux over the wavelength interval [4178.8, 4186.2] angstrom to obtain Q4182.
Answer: 24.1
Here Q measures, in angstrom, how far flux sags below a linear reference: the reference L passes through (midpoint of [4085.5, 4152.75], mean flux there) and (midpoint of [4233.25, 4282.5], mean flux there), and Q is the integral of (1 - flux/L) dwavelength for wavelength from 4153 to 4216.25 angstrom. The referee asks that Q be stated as 2.13 angstrom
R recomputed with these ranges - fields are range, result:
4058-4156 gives 23.9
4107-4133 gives 24.7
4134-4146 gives 24.7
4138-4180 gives 24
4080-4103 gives 23.8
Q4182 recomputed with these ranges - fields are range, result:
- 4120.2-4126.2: 25.1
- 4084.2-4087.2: 25.2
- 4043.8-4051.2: 23.1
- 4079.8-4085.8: 23.7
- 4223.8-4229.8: 20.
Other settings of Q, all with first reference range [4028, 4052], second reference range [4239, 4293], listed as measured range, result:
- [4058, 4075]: 0.86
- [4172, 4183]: 0.44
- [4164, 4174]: 0.42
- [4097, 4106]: 1.54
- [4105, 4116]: -0.41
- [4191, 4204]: 0.60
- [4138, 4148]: -0.09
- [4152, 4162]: 0.56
